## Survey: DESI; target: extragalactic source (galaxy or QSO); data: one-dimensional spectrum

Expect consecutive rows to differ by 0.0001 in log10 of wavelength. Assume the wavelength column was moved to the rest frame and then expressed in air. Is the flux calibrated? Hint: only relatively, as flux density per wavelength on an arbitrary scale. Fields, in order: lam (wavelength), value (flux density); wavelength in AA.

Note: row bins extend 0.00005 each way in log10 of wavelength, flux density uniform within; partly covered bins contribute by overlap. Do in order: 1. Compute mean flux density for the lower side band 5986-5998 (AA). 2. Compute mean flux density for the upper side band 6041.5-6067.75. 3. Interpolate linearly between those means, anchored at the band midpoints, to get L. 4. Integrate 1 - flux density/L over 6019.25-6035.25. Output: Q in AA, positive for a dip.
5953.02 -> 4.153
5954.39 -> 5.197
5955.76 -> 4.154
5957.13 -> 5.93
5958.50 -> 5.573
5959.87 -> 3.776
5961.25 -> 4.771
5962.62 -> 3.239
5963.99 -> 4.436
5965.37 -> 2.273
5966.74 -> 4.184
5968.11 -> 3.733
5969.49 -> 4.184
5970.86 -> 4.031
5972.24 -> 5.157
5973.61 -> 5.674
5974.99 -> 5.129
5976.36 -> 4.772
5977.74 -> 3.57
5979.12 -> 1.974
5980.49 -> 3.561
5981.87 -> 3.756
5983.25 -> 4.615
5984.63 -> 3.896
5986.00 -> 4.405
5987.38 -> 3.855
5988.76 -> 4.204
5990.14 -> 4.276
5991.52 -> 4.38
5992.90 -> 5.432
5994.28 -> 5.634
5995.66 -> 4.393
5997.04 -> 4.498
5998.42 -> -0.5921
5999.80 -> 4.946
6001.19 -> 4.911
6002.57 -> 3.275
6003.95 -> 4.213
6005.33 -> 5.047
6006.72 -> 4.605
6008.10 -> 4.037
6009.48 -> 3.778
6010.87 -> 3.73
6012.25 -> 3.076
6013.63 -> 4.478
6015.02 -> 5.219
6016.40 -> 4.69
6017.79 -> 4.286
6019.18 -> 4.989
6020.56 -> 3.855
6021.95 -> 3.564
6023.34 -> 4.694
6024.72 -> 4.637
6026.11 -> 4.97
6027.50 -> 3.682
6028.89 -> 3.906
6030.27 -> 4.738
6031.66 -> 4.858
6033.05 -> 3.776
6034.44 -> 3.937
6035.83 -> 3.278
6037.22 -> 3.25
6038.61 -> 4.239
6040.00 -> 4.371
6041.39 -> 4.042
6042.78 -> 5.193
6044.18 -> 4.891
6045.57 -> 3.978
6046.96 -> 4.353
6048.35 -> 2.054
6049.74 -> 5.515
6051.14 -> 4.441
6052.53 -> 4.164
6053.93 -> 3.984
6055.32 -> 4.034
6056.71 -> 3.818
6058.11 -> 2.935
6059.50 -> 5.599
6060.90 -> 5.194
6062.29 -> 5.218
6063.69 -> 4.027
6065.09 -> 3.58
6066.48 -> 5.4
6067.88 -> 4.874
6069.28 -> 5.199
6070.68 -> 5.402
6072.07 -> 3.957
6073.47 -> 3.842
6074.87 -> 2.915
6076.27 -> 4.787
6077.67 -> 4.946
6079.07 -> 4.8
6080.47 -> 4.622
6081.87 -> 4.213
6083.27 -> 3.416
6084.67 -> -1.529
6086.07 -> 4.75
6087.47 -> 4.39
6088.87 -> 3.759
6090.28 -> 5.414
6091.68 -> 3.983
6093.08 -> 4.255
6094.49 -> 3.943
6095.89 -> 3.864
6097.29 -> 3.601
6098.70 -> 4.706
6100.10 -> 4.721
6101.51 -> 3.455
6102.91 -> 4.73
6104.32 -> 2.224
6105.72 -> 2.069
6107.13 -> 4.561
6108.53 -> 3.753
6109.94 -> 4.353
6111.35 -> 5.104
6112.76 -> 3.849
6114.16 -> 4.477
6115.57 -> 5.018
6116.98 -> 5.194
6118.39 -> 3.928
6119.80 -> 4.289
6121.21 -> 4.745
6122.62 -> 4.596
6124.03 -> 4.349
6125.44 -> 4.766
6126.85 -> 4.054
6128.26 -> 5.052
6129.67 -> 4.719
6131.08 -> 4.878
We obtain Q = 0.5 AA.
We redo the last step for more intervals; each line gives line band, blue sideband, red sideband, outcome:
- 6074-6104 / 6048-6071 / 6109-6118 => 3.82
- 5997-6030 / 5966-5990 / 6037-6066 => 0.80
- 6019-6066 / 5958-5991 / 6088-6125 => -0.76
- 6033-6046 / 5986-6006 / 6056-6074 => 0.89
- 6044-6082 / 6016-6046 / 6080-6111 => -3.35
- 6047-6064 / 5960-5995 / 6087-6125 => -0.24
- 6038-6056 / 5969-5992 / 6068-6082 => 0.64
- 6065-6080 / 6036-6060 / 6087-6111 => -1.79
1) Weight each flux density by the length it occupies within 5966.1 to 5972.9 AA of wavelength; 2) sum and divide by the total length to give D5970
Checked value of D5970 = 4.25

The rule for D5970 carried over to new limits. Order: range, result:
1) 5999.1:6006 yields 4.47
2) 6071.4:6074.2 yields 3.88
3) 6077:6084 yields 4.37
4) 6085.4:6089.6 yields 4.3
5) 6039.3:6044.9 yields 4.62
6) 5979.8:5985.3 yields 3.95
